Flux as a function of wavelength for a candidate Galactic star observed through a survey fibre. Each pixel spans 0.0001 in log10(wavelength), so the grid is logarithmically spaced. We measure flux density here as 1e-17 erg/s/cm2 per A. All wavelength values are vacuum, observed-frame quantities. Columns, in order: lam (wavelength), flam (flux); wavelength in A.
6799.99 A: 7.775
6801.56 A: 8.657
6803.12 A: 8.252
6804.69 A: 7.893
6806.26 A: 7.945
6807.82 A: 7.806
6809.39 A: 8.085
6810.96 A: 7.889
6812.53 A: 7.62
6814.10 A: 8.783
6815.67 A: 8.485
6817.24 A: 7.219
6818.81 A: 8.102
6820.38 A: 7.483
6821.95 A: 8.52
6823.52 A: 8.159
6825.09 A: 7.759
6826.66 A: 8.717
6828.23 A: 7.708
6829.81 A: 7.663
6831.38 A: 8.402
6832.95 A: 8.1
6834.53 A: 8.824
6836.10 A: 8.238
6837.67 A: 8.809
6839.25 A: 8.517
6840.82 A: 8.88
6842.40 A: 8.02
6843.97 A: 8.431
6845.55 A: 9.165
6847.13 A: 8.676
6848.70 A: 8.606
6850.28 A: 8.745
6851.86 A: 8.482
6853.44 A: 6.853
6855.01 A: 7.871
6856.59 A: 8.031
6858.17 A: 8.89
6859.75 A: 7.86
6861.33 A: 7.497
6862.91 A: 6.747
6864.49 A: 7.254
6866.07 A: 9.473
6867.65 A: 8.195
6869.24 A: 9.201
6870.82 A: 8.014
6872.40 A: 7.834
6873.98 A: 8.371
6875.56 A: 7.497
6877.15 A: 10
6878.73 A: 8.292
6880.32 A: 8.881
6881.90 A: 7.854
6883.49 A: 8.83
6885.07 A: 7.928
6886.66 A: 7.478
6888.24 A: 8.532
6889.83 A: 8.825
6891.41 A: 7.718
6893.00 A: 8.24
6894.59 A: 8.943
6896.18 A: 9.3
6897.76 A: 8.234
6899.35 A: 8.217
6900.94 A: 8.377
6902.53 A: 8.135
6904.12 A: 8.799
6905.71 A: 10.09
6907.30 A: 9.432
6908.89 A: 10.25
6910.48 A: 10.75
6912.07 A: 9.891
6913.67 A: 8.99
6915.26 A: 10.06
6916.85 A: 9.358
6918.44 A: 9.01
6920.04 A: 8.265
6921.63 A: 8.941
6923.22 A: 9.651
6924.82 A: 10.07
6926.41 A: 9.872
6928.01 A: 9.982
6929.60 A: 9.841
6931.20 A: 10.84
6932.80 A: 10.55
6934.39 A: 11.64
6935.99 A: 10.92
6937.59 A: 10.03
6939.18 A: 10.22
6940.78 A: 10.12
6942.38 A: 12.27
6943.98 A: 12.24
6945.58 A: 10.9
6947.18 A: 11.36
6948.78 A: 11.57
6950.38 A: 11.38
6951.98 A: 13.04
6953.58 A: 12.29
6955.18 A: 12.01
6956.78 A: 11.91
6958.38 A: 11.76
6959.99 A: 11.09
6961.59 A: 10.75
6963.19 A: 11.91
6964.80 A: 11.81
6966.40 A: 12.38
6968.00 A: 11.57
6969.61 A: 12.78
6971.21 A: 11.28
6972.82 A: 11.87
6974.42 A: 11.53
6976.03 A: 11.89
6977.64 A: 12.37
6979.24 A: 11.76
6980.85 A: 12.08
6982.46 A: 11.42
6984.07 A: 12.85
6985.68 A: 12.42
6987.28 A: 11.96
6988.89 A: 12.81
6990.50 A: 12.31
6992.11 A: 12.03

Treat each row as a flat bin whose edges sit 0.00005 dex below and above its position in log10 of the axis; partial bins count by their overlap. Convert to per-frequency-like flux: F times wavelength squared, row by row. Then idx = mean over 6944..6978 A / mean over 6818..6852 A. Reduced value 1.5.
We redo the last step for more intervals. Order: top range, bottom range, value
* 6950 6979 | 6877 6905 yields 1.44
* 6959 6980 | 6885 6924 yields 1.34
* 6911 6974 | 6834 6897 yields 1.33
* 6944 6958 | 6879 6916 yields 1.36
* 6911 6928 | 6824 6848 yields 1.15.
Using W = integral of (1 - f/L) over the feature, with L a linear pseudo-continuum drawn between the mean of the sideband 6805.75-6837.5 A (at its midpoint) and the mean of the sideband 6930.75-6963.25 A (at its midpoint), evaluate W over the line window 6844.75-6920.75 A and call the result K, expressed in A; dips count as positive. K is 8.6 A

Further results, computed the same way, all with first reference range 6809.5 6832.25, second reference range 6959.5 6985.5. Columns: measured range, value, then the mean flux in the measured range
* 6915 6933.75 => 1.7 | 9.71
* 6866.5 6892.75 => 3.2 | 8.35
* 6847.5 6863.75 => 1.7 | 7.98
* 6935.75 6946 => 0.1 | 11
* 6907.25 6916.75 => 0.4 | 9.89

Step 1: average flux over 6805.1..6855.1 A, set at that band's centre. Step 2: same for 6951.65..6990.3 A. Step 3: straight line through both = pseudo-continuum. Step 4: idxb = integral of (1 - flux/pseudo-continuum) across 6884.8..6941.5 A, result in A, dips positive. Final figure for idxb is 5.7 A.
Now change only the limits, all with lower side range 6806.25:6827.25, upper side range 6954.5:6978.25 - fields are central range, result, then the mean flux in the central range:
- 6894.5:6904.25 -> 1.52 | 8.53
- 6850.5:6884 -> 4.01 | 8.19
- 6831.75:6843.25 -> 0.10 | 8.48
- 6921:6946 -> 1.05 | 10.5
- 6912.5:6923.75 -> 1.47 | 9.19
